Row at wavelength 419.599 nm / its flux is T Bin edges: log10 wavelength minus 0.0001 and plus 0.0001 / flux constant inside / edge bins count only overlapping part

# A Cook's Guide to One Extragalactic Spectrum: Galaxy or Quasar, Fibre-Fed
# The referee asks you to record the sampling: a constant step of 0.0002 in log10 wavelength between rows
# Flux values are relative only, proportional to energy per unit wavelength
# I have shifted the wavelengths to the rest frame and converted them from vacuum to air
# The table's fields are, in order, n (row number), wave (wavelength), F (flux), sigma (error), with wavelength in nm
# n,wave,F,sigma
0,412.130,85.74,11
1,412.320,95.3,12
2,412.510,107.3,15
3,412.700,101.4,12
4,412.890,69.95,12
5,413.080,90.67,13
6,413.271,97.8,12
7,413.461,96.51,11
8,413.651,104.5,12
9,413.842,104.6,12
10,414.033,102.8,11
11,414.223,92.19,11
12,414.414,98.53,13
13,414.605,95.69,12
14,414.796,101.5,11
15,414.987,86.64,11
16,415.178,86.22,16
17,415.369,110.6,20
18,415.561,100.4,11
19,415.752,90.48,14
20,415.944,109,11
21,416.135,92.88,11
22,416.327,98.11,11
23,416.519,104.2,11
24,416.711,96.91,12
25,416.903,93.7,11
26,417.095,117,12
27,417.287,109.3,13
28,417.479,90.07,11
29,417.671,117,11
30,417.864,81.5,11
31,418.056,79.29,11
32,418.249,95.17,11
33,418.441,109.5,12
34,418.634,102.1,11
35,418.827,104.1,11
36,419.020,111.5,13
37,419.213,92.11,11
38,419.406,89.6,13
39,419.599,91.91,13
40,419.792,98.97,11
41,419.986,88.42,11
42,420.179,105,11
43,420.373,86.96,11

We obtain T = 91.91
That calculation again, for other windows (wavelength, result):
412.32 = 95.3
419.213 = 92.11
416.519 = 104.2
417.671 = 117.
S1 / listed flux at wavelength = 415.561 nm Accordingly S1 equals 100.4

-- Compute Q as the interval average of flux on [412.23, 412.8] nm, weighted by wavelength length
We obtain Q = 101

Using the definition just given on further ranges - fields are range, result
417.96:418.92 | 98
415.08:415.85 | 96.9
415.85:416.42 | 100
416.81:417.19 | 105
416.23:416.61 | 101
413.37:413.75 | 101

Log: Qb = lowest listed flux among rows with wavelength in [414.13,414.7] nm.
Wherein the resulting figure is 92.19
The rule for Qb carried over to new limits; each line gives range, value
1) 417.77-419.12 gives 79.29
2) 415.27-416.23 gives 90.48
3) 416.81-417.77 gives 90.07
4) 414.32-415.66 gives 86.22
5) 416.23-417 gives 93.7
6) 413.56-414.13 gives 102.8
